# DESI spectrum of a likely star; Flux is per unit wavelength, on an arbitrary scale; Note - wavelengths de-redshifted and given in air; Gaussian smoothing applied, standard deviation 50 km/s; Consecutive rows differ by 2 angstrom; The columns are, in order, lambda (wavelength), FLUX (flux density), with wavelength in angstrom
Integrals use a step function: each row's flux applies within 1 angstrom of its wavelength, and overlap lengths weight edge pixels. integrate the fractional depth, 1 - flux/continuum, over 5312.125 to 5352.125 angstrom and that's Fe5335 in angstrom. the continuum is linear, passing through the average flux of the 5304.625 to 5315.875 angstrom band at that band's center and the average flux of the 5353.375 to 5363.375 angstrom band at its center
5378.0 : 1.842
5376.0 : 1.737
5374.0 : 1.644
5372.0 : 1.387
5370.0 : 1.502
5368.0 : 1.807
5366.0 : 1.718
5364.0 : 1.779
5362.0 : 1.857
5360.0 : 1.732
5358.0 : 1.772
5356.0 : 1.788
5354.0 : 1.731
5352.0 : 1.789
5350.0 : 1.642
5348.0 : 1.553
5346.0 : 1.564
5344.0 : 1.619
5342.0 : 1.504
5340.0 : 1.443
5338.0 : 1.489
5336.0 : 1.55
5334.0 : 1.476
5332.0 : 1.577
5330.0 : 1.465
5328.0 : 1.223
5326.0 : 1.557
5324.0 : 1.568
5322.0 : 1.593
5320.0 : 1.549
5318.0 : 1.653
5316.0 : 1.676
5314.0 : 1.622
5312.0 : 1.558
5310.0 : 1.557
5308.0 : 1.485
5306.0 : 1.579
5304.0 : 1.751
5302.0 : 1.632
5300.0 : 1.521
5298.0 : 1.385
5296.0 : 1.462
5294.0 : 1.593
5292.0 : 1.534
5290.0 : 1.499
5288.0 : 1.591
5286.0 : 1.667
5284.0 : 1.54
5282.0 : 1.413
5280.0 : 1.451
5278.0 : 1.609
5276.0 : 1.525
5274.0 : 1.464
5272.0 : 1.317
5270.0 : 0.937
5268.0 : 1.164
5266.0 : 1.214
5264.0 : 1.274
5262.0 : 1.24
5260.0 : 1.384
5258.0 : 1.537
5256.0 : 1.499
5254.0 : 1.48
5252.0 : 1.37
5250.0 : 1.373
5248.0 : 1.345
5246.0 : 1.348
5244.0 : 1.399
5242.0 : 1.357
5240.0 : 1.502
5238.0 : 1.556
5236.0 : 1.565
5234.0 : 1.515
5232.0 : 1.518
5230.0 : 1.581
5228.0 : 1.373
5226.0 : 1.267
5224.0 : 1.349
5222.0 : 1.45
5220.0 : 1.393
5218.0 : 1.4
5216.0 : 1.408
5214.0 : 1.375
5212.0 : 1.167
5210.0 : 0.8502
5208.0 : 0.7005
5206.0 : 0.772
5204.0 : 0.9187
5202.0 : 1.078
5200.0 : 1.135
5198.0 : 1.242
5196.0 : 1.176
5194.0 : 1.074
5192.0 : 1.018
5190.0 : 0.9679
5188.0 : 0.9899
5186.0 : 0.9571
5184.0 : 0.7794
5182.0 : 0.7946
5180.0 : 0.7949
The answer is 2.8 angstrom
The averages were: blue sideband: 1.58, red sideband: 1.78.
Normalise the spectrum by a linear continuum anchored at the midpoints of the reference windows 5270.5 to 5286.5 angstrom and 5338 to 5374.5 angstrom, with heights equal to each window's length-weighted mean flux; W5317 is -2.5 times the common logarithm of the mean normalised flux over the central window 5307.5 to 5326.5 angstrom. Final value -0.01 mag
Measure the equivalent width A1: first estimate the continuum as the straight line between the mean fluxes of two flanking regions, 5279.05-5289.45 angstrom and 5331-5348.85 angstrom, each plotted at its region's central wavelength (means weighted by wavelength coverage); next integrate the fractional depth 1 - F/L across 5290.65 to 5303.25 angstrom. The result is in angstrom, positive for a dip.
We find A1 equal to 0.0 angstrom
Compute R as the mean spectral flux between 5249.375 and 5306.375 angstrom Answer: 1.45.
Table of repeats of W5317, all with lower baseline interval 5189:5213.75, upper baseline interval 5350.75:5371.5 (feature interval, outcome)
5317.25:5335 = 0.044 mag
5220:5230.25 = -0.229 mag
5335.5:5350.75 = 0.077 mag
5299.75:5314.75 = -0.068 mag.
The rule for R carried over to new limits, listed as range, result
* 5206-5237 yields 1.31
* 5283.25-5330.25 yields 1.55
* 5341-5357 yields 1.65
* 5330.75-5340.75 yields 1.51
